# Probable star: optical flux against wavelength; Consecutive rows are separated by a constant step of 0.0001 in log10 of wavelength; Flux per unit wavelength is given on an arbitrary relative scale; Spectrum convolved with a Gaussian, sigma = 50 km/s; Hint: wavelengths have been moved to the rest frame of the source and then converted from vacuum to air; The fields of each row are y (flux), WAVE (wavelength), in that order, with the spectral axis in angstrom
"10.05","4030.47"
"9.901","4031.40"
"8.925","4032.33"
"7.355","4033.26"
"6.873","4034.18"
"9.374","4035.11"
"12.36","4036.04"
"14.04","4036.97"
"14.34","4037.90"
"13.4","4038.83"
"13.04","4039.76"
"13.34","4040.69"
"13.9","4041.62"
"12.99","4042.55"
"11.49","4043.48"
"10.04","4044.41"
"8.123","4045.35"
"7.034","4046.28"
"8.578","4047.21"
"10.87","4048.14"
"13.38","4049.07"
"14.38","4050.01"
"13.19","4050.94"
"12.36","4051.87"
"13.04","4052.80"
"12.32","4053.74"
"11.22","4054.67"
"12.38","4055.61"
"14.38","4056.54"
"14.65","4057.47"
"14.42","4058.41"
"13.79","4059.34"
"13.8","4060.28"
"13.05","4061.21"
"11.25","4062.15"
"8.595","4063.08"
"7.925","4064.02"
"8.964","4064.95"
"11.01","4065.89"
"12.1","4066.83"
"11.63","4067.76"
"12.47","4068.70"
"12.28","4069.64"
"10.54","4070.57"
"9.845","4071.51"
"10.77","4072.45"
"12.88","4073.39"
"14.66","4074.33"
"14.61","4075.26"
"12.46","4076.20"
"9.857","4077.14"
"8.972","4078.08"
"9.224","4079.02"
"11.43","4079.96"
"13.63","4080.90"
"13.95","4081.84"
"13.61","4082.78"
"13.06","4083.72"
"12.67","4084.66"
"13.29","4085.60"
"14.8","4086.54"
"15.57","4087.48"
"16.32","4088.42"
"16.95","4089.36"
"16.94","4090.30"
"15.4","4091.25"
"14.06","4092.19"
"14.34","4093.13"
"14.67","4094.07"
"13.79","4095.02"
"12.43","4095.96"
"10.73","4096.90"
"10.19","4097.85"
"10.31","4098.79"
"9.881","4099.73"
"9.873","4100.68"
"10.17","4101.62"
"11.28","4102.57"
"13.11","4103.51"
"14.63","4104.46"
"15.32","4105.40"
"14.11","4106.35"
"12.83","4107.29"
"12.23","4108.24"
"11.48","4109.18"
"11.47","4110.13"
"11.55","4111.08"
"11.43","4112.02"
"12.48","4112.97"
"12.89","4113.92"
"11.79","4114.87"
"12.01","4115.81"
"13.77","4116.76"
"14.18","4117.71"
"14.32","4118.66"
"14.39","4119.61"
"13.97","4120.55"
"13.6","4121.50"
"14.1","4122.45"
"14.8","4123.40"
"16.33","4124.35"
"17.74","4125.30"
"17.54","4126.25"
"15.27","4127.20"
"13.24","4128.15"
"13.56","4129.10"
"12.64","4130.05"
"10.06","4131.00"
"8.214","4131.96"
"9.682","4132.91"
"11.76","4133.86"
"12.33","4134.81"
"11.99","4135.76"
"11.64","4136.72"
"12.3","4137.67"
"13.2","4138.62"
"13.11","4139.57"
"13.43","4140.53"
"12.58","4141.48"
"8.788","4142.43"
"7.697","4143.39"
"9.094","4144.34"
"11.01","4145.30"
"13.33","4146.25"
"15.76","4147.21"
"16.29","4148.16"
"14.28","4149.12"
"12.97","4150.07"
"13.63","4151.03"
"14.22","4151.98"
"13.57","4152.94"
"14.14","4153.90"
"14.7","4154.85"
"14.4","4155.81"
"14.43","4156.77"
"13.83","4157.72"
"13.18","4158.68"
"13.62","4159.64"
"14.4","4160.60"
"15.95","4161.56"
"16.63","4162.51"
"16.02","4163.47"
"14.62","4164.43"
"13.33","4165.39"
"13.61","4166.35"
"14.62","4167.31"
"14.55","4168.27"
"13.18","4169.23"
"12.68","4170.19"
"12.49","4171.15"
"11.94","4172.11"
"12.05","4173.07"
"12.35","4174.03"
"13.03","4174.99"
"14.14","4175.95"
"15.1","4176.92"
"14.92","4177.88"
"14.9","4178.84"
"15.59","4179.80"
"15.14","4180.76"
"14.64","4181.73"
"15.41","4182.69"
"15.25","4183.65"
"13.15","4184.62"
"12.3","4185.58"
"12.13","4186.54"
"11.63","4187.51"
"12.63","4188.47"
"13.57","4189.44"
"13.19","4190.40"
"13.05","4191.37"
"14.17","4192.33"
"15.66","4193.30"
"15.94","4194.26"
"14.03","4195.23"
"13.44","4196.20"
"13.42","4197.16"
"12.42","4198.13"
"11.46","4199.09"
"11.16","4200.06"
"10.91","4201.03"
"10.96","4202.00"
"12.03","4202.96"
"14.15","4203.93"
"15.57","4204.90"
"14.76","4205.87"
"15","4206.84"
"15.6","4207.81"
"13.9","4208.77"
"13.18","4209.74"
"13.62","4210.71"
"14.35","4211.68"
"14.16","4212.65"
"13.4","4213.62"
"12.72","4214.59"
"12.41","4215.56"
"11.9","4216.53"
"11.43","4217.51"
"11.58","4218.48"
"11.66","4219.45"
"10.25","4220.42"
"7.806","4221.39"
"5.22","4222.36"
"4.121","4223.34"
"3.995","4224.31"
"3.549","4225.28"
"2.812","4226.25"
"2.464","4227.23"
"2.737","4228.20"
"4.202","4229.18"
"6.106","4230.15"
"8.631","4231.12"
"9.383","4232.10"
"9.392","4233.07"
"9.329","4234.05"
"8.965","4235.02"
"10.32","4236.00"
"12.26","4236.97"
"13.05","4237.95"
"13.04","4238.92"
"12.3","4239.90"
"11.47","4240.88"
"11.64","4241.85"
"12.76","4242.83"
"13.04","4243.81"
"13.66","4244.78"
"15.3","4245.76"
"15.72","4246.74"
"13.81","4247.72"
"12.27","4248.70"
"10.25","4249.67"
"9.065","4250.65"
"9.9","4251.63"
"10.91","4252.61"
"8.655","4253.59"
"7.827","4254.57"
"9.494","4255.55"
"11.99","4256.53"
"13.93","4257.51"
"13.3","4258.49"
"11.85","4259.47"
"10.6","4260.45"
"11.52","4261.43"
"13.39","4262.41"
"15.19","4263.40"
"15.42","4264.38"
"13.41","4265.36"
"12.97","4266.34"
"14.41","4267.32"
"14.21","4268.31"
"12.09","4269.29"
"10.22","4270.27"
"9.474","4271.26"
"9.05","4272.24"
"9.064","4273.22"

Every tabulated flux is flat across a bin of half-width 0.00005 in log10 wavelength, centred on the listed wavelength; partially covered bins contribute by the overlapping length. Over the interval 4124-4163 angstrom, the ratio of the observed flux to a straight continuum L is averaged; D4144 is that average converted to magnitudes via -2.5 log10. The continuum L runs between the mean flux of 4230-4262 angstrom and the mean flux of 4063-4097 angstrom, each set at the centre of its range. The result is -0.09 mag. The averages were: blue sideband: 12.7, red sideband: 11.3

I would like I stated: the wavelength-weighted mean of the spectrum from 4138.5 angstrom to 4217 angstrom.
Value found 13.5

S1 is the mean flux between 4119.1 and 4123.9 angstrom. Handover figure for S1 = 14.2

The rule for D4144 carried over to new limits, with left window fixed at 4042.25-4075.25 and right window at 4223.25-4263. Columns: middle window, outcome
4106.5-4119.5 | -0.12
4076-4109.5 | -0.13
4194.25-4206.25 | -0.23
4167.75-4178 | -0.23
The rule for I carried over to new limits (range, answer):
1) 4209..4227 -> 9.84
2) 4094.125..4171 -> 13.1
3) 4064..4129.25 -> 12.9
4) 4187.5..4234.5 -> 11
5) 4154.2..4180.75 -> 14.1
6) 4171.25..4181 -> 13.8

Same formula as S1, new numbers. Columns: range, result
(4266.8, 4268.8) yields 14.3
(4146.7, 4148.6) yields 16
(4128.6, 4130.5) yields 13.1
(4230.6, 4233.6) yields 9.09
